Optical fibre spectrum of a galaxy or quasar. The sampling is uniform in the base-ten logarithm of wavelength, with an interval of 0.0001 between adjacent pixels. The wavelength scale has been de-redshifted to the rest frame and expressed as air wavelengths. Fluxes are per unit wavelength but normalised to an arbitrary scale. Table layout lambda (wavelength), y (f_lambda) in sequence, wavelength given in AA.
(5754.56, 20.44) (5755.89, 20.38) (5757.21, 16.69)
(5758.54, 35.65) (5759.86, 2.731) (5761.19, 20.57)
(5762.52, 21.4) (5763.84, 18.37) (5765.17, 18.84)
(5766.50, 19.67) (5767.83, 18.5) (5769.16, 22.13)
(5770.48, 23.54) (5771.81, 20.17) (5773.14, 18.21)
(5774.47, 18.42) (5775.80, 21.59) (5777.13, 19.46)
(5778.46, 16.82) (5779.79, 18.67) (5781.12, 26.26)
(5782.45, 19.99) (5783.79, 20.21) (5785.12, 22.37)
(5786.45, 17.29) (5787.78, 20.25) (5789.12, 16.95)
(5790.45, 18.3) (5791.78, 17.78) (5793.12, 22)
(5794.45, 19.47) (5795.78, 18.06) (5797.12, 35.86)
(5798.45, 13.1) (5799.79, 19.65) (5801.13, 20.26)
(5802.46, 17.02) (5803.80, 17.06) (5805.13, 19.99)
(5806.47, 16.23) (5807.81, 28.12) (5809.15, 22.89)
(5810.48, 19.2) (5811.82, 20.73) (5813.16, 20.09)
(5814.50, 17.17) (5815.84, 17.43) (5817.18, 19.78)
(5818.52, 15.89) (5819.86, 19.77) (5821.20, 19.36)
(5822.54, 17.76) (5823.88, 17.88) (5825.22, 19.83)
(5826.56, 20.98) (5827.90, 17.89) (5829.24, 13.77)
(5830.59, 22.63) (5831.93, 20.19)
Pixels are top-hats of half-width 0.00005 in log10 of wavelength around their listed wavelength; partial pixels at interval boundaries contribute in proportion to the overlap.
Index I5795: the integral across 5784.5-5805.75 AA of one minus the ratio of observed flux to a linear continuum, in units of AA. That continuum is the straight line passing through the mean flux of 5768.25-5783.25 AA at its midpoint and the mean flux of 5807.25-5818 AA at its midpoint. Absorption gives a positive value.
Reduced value 0.8 AA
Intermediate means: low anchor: 20.4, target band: 19.7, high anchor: 20.5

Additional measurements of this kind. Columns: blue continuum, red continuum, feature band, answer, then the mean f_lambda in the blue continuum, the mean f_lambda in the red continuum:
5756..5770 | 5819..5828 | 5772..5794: -0.3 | 19.6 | 19.1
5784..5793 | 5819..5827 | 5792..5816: -1.4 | 19.1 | 19.1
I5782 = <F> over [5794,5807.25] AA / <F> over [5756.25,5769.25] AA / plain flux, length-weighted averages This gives 1.02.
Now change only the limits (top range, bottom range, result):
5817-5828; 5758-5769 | 0.97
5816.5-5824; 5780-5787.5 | 0.88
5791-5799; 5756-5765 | 1.10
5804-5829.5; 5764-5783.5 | 0.96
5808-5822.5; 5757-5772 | 0.98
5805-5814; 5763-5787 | 1.05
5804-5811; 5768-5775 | 1.03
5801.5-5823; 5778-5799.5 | 0.95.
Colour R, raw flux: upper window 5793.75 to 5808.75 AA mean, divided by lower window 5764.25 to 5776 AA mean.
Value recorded 1.0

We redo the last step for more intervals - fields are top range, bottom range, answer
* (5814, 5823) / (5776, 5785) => 0.89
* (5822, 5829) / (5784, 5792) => 0.98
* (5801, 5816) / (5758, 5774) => 0.99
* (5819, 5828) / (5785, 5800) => 0.95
